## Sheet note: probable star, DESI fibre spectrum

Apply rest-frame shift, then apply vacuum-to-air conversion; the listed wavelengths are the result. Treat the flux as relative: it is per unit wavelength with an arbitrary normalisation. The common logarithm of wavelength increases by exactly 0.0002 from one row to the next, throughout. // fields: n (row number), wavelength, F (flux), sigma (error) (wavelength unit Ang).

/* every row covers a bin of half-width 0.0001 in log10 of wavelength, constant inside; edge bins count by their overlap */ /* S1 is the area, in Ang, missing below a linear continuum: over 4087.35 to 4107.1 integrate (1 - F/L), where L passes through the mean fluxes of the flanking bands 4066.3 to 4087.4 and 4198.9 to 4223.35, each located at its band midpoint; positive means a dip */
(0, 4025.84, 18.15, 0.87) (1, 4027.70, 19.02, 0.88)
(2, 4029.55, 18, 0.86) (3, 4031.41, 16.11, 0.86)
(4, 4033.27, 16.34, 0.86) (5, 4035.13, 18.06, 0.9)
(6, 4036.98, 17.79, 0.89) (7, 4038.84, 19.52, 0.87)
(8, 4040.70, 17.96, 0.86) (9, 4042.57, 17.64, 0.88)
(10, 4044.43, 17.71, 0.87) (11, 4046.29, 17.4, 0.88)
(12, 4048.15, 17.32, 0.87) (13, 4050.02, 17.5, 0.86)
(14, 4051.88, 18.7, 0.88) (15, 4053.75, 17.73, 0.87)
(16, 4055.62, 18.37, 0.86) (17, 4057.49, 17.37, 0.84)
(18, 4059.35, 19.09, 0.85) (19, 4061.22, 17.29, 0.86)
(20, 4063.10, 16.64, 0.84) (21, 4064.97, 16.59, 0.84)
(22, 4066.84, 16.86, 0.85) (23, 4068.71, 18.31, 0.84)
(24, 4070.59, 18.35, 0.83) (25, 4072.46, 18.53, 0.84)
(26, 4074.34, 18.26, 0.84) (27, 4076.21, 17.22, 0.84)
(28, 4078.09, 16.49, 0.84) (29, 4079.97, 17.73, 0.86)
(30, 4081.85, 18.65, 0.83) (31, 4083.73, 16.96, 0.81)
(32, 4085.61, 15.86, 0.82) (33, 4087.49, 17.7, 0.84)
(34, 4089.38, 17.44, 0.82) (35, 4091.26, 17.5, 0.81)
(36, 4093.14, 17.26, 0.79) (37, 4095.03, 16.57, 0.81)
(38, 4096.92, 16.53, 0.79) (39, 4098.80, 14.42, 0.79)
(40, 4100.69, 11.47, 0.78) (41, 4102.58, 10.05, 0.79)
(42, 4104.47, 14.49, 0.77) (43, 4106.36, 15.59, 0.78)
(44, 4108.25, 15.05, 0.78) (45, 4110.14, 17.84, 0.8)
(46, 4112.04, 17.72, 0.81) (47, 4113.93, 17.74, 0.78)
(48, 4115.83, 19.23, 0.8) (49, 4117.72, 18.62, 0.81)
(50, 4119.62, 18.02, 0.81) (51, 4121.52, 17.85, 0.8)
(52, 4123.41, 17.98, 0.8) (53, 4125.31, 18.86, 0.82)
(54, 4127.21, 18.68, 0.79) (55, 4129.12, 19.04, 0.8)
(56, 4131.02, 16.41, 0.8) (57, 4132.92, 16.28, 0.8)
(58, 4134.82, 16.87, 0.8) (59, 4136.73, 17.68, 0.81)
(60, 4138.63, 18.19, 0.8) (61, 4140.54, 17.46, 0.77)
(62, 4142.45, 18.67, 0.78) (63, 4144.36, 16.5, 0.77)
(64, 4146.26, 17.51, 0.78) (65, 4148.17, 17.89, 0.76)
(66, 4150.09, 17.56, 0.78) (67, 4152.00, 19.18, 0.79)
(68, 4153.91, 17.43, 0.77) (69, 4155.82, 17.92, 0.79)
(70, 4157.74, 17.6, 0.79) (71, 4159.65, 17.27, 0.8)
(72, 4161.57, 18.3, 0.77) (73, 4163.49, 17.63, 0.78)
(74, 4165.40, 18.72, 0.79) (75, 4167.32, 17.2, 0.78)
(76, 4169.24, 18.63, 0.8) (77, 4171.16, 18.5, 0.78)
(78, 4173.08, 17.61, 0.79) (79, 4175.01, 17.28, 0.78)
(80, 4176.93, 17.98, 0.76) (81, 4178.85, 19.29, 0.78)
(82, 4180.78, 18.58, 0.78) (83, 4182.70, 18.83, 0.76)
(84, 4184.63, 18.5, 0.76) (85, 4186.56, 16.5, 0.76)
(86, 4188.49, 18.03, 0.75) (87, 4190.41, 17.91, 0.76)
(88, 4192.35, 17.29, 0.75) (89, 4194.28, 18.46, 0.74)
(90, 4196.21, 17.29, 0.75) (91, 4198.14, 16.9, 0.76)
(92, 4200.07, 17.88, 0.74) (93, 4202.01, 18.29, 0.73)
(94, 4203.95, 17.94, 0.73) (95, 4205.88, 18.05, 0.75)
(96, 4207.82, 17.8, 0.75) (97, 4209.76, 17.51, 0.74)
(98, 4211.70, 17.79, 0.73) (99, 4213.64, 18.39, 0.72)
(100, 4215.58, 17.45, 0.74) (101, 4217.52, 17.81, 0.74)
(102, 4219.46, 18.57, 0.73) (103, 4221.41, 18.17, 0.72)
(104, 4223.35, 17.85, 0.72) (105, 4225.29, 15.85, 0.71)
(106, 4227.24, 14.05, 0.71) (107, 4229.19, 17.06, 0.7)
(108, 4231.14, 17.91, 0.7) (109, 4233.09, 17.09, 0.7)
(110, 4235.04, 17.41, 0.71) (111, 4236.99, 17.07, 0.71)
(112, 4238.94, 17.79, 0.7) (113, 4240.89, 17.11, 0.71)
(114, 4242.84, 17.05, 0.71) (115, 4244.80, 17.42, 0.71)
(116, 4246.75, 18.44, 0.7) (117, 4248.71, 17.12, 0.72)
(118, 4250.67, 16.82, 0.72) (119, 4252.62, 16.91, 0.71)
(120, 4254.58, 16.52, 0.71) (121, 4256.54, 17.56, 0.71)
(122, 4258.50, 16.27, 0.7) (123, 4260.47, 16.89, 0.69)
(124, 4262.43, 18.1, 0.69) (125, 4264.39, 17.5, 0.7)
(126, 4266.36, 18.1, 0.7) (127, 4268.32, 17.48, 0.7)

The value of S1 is 2.7 Ang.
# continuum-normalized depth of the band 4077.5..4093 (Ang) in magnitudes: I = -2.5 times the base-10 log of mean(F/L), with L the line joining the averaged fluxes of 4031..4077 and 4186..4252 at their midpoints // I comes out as 0.02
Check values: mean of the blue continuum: 17.7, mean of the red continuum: 17.5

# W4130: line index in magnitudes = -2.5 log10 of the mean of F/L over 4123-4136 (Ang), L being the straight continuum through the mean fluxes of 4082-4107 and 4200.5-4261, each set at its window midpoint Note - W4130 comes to -0.11 mag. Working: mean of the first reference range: 15.6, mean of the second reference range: 17.4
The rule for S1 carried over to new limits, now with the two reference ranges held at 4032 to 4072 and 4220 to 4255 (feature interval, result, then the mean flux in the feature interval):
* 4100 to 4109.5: 2.2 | 13.5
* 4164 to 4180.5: -0.8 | 18.2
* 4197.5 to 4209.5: -0.4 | 17.8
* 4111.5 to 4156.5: -1.1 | 17.9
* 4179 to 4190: -0.6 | 18.2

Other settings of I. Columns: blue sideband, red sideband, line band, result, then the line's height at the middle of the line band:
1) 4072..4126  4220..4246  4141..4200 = -0.06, 17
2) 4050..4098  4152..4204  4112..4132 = -0.03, 17.7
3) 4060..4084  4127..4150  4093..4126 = 0.08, 17.6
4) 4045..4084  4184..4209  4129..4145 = 0.02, 17.7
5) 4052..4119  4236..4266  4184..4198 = -0.03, 17.1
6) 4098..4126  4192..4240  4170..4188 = -0.06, 17.1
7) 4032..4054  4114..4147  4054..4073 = 0.00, 17.8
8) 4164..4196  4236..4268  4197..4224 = -0.01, 17.7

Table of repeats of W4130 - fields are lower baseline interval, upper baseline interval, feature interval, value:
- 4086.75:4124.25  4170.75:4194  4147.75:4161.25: -0.02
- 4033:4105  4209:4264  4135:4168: -0.04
